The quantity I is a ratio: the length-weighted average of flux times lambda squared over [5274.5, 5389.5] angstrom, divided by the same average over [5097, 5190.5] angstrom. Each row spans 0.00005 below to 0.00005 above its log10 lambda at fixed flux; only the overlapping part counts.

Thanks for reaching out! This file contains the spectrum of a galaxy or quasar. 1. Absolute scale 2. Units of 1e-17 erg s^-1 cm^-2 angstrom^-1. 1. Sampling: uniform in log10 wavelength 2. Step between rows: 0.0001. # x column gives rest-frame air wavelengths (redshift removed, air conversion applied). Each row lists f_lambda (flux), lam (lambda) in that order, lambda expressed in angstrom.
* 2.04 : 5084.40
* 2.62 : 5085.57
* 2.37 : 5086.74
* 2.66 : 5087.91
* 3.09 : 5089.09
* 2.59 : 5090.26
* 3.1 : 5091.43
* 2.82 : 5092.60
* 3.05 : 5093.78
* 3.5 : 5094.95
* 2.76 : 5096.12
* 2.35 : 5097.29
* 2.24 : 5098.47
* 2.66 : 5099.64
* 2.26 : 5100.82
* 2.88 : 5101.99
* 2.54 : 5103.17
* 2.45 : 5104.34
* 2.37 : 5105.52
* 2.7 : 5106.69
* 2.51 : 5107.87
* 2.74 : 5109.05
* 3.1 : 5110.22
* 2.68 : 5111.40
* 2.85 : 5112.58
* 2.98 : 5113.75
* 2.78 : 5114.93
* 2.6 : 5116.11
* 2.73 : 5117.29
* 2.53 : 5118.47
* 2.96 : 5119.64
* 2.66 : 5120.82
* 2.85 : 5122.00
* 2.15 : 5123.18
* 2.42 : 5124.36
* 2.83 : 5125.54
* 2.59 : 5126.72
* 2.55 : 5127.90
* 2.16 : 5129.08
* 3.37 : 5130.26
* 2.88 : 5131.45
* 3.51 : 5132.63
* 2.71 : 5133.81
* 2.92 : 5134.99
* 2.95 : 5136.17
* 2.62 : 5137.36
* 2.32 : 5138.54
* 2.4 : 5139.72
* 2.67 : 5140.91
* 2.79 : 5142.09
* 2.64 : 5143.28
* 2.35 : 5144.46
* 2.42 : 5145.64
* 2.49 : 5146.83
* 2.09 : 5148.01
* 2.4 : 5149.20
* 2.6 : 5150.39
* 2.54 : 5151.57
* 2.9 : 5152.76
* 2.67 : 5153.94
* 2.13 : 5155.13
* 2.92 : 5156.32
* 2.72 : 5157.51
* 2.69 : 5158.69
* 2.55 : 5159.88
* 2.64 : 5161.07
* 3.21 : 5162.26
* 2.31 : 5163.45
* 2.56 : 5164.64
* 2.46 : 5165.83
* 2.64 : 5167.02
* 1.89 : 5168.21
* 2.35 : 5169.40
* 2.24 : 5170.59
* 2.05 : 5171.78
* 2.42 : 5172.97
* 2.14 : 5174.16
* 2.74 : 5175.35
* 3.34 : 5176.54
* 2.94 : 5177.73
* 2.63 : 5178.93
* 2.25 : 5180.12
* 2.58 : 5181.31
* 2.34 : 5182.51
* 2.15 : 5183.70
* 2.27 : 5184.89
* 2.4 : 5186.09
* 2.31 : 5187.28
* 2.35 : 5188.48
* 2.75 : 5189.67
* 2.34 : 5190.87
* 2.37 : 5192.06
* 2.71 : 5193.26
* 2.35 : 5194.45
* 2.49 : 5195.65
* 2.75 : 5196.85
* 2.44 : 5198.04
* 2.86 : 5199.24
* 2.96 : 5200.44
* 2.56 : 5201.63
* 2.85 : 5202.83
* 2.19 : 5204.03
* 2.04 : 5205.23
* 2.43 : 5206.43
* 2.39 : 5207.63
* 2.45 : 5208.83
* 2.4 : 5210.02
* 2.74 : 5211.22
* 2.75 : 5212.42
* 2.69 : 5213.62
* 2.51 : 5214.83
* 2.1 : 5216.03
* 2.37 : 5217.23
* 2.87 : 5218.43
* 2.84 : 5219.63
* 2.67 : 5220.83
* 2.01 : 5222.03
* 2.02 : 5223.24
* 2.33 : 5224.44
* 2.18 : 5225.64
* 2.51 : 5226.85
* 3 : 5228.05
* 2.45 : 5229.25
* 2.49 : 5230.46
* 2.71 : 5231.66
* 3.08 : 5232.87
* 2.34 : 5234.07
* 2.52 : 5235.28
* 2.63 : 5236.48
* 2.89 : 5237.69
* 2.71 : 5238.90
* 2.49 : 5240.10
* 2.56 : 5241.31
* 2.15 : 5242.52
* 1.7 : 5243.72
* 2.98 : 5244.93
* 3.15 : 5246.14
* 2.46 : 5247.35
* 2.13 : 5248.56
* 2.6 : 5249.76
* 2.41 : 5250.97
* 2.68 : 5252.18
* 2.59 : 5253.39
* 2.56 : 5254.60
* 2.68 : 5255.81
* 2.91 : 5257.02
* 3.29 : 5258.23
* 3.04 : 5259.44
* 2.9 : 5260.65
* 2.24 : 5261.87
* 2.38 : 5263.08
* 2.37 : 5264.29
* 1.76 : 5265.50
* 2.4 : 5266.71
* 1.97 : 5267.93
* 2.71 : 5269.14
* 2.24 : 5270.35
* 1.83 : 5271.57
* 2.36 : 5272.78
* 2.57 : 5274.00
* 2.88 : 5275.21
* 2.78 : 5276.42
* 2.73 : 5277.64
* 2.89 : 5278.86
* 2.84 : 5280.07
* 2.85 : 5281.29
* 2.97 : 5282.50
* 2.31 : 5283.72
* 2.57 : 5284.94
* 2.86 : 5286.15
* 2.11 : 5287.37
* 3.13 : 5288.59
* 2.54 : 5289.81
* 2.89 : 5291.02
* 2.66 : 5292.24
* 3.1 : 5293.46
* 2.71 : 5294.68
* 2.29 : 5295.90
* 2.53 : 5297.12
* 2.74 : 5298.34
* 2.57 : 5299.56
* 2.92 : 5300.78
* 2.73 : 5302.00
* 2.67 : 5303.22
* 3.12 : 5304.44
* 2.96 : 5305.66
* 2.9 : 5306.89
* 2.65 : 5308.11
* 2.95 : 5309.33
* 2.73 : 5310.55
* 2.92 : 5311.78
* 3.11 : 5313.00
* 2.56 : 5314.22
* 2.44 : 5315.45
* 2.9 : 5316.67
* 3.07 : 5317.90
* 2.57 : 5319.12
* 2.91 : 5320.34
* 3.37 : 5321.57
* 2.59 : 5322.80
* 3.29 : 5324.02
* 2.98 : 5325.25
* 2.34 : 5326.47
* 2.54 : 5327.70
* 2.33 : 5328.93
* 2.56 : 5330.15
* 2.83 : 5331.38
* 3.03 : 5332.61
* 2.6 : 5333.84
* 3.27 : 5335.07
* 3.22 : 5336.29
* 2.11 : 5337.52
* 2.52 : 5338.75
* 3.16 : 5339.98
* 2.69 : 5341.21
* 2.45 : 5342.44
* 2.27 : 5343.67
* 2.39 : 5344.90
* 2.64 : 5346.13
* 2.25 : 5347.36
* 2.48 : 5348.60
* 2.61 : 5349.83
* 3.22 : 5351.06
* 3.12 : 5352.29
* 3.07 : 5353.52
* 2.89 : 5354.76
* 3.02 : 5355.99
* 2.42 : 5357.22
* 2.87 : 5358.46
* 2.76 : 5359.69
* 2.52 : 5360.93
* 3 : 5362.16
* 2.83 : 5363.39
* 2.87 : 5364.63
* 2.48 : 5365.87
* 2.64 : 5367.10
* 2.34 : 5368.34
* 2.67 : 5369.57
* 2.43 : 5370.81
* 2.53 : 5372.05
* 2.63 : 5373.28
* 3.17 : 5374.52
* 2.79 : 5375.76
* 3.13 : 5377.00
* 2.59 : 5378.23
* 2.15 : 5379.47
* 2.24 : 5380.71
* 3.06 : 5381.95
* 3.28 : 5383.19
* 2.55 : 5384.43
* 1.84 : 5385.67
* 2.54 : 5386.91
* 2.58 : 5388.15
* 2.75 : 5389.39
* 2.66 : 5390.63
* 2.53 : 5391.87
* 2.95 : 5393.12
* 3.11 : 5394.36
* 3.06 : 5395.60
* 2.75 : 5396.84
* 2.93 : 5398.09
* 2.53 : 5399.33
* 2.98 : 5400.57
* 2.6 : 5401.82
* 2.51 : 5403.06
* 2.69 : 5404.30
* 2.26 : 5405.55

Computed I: 1.13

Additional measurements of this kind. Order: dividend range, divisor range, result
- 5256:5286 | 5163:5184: 1.09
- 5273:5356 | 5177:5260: 1.12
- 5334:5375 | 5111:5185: 1.13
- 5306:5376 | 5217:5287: 1.11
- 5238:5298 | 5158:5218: 1.07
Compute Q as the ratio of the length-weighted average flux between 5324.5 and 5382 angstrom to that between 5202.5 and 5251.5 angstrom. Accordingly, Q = 1.1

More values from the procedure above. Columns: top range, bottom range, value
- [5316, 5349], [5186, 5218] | 1.08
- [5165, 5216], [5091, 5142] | 0.92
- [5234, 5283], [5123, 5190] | 1.00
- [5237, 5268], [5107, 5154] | 0.95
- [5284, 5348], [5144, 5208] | 1.09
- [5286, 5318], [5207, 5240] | 1.09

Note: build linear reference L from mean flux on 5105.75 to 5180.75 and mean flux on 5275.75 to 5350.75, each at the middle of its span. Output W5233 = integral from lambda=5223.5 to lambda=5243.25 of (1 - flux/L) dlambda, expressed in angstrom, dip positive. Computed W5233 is 1.0 angstrom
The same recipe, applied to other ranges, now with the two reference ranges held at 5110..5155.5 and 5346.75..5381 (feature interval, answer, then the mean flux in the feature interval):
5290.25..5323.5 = -1.26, 2.8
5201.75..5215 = 0.89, 2.49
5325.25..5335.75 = -0.03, 2.71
